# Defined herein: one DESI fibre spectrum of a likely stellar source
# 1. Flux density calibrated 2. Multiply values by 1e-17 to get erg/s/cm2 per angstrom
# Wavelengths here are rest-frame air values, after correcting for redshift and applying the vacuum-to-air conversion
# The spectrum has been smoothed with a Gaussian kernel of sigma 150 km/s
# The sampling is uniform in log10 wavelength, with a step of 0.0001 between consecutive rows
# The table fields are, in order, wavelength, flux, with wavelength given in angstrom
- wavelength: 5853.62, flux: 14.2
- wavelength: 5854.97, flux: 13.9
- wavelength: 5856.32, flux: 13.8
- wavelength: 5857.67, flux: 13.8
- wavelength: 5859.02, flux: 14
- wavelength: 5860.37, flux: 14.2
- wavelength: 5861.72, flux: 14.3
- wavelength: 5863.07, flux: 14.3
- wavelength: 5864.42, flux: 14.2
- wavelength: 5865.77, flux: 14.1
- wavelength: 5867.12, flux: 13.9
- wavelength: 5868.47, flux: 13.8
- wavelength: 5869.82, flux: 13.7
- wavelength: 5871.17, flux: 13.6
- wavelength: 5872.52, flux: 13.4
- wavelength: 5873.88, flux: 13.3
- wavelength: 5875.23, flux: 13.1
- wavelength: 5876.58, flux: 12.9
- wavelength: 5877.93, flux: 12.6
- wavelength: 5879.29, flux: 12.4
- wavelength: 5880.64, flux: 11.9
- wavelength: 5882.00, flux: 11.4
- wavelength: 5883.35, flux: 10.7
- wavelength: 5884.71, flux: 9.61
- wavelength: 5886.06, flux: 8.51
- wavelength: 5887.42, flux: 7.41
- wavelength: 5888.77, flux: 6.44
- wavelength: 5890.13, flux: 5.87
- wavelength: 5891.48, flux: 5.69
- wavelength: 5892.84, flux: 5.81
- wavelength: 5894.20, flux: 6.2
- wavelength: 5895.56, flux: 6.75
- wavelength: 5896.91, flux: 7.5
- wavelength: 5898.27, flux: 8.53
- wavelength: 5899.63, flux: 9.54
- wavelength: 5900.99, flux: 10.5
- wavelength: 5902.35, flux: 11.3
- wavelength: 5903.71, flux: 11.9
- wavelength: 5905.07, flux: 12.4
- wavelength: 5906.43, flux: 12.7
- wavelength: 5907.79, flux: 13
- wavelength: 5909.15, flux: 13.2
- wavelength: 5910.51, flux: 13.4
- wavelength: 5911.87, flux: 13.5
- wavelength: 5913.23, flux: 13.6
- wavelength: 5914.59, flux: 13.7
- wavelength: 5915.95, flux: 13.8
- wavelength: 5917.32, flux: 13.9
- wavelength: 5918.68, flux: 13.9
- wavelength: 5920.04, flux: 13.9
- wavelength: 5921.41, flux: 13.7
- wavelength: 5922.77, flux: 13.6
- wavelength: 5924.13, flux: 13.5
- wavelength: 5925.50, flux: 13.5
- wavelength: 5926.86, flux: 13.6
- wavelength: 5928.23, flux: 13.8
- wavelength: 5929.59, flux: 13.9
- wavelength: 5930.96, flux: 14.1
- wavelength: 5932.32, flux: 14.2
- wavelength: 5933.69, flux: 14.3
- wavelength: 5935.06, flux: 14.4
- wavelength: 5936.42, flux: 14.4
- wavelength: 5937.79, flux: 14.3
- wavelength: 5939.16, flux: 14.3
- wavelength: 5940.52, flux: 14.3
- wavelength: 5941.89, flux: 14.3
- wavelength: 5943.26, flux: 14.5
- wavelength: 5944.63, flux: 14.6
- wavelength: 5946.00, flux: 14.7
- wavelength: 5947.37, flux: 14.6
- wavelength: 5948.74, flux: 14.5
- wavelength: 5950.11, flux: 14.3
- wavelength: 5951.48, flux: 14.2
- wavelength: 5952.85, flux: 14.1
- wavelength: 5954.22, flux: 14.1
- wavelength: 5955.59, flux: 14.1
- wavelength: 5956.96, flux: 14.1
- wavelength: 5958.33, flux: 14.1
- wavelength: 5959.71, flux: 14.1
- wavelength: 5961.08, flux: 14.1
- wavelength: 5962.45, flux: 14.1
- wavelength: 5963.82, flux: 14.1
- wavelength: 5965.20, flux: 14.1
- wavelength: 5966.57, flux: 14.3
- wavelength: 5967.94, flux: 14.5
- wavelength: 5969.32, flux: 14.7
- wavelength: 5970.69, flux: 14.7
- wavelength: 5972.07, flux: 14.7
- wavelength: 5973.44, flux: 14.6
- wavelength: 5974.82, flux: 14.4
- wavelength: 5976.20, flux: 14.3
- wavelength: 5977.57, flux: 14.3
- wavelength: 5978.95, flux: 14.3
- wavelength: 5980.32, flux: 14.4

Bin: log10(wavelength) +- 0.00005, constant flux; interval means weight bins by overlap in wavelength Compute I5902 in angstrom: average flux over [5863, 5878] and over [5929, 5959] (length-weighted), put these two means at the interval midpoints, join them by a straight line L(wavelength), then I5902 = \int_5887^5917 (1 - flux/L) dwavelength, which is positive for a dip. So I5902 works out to 8.0 angstrom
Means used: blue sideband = 13.6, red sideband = 14.3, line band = 10.2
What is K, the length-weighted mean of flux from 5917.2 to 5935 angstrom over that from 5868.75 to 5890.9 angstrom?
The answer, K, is 1.25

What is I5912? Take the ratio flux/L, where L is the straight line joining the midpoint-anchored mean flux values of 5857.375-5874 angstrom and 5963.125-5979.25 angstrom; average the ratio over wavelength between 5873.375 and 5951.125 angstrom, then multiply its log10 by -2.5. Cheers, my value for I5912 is 0.16 mag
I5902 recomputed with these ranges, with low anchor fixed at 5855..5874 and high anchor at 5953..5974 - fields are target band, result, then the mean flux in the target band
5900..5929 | 2.0 angstrom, 13.1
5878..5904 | 9.5 angstrom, 8.88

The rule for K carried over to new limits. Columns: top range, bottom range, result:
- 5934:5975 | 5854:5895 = 1.23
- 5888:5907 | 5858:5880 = 0.63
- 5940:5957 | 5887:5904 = 1.82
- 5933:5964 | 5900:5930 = 1.09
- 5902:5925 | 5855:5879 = 0.97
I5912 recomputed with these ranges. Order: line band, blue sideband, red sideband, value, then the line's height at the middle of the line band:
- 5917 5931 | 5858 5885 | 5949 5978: 0.00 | 13.8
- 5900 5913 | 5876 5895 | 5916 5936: -0.07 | 11.6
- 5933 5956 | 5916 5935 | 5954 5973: -0.02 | 14.1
